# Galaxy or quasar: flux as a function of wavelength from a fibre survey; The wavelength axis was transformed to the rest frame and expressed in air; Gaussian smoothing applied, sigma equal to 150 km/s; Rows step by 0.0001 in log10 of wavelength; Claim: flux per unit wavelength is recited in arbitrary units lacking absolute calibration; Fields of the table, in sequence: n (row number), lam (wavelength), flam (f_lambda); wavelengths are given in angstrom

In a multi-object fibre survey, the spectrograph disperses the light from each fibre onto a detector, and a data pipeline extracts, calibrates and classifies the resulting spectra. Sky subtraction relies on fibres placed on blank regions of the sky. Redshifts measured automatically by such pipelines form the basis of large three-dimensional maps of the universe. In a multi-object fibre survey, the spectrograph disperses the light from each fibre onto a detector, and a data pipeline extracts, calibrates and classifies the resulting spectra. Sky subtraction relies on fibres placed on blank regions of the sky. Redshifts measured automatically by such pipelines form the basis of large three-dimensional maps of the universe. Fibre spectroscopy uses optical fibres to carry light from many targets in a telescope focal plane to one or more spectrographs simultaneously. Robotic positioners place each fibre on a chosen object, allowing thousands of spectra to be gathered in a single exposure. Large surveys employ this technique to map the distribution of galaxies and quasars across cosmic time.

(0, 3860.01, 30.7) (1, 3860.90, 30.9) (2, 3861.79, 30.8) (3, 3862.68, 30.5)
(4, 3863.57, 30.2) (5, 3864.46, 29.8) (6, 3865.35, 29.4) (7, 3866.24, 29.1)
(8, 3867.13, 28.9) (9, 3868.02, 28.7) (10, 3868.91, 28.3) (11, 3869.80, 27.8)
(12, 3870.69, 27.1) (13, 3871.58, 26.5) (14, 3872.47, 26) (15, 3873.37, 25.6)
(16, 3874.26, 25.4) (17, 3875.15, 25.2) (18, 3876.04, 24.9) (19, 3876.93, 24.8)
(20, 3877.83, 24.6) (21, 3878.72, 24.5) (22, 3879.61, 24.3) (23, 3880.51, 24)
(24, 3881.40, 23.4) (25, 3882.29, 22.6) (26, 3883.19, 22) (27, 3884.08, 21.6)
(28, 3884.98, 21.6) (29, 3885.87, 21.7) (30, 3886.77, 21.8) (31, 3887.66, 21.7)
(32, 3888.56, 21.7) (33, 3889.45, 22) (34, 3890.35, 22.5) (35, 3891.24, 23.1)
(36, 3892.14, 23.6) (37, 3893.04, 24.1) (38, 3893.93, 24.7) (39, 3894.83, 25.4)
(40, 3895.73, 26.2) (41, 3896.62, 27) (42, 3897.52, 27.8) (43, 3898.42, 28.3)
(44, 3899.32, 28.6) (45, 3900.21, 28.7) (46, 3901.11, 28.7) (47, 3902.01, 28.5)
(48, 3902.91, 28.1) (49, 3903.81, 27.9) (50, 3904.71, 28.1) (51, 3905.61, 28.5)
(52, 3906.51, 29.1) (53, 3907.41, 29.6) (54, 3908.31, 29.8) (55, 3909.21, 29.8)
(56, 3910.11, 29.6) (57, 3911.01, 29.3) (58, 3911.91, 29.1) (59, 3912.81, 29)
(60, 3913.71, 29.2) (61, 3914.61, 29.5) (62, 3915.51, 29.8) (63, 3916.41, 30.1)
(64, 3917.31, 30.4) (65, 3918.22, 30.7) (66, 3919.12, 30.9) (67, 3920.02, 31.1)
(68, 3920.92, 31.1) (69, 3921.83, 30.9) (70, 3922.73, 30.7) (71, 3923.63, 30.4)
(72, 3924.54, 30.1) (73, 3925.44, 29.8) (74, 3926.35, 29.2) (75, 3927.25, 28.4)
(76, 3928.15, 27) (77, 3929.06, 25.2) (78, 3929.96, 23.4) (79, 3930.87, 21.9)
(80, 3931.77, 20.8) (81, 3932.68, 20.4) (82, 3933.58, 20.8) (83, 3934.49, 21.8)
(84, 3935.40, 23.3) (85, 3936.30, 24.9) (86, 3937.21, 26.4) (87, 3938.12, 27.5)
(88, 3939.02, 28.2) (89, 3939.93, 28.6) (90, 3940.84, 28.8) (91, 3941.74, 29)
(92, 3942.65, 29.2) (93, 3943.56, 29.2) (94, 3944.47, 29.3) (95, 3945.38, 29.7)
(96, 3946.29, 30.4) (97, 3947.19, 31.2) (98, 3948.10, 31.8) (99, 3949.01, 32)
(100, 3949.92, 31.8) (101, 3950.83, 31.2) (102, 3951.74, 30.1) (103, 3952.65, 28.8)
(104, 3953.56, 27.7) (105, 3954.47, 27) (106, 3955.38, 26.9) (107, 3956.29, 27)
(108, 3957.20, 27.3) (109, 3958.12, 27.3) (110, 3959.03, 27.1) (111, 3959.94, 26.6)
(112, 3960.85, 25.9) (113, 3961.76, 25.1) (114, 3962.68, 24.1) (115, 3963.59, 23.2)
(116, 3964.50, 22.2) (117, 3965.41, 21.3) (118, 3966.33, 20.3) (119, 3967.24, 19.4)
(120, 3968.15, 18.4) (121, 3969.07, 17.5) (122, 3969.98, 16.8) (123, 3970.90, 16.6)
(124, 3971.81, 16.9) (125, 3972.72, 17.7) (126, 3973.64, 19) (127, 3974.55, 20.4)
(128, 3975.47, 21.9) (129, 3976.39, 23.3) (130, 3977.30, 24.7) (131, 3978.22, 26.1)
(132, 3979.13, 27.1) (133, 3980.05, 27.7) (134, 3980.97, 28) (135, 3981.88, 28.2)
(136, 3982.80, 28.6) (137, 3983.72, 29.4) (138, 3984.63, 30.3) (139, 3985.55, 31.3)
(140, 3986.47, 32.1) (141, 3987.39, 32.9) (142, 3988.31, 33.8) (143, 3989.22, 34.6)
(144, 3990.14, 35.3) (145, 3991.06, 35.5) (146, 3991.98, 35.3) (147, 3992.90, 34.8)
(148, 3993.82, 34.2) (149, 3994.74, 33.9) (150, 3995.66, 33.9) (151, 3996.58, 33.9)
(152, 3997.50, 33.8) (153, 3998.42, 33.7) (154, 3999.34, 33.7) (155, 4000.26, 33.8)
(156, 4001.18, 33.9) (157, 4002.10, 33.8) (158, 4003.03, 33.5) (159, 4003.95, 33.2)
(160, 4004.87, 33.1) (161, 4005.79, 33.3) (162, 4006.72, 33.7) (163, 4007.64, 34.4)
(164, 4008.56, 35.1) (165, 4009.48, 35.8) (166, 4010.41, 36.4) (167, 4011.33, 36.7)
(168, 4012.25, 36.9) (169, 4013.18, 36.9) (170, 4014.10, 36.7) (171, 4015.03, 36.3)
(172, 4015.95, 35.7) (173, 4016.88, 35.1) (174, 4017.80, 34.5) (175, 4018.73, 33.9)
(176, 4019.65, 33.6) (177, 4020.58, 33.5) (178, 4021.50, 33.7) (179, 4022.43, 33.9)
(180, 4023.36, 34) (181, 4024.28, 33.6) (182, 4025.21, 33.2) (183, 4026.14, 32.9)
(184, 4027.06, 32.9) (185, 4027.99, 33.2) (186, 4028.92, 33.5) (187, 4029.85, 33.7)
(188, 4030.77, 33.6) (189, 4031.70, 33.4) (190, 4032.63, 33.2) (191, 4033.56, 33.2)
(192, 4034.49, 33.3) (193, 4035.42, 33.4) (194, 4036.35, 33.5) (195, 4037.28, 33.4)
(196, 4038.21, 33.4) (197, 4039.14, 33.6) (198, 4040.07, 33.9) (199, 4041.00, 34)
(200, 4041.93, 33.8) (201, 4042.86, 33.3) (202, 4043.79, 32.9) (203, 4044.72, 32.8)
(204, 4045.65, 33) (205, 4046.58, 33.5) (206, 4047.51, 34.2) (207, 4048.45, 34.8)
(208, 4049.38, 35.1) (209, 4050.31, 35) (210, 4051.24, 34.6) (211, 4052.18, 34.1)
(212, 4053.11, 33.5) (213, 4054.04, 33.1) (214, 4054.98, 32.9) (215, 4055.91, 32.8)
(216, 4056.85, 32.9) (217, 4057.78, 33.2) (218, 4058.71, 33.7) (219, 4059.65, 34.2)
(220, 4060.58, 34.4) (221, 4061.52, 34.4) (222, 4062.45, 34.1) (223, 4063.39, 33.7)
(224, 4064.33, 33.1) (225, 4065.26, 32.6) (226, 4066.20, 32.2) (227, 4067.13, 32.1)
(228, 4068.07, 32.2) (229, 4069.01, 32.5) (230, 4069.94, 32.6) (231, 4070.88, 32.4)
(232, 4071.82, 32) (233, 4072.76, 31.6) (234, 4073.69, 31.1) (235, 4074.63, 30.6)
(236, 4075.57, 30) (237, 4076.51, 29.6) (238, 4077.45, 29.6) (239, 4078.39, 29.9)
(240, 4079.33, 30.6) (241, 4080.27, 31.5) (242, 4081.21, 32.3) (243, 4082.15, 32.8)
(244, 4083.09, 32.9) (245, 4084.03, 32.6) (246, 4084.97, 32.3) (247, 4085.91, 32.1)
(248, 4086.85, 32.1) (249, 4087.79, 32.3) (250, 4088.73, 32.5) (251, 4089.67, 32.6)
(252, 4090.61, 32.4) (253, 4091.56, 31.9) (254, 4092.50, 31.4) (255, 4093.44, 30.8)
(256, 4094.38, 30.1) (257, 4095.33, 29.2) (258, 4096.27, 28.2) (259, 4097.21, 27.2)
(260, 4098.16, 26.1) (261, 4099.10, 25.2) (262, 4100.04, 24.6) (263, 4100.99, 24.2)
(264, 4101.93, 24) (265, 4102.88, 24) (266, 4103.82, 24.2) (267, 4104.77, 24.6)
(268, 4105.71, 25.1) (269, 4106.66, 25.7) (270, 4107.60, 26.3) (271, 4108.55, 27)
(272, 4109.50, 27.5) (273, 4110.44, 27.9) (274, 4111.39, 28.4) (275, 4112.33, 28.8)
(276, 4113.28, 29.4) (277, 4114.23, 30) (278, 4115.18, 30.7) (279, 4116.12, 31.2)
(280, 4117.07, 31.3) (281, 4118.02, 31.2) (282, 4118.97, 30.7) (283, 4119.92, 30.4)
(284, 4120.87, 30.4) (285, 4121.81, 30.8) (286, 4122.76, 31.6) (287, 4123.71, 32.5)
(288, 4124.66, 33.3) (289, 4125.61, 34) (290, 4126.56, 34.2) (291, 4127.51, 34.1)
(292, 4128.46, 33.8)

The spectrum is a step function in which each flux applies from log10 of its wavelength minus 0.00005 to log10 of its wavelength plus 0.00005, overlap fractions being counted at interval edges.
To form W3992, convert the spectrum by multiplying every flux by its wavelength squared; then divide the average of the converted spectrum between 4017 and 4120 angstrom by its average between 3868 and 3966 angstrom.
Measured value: 1.3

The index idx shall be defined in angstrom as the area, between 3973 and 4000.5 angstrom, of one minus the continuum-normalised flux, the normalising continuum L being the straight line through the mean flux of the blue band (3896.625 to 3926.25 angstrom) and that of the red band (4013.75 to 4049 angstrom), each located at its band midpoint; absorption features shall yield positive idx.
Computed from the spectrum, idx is 1.6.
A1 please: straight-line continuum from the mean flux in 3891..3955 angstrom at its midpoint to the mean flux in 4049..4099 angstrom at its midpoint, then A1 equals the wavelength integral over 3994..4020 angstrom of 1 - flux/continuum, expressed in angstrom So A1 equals -3.7 angstrom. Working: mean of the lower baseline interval 28.1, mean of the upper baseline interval 32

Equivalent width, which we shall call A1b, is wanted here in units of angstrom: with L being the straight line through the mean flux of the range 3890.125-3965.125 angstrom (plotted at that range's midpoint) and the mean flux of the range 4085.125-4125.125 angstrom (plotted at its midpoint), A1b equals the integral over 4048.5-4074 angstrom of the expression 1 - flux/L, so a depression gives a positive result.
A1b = -4.0 angstrom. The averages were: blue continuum 27.7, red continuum 29.1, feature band 33.2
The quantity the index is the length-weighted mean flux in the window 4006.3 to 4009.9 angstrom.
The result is 34.8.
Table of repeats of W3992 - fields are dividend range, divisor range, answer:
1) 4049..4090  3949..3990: 1.33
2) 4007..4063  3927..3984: 1.40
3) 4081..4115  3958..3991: 1.22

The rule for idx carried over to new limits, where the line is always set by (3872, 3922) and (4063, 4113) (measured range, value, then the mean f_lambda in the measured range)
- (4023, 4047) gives -3.74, 33.4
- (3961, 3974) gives 3.61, 20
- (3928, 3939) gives 1.40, 23.7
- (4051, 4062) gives -1.65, 33.6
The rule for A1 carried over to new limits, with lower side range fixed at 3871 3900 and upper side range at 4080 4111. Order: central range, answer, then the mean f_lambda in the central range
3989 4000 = -3.2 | 34.4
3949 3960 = -1.1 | 28.4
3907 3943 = -3.9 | 27.9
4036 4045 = -1.9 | 33.5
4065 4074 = -1.2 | 32.1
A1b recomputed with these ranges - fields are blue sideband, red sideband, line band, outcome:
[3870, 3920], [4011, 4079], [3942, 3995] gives 4.8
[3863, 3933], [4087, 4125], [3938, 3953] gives -1.4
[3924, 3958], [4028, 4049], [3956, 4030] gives 1.9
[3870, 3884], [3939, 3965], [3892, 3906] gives -0.8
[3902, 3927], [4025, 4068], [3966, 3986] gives 5.3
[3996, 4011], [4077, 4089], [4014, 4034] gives -0.2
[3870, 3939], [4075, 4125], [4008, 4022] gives -3.6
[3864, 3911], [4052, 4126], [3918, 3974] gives 2.6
